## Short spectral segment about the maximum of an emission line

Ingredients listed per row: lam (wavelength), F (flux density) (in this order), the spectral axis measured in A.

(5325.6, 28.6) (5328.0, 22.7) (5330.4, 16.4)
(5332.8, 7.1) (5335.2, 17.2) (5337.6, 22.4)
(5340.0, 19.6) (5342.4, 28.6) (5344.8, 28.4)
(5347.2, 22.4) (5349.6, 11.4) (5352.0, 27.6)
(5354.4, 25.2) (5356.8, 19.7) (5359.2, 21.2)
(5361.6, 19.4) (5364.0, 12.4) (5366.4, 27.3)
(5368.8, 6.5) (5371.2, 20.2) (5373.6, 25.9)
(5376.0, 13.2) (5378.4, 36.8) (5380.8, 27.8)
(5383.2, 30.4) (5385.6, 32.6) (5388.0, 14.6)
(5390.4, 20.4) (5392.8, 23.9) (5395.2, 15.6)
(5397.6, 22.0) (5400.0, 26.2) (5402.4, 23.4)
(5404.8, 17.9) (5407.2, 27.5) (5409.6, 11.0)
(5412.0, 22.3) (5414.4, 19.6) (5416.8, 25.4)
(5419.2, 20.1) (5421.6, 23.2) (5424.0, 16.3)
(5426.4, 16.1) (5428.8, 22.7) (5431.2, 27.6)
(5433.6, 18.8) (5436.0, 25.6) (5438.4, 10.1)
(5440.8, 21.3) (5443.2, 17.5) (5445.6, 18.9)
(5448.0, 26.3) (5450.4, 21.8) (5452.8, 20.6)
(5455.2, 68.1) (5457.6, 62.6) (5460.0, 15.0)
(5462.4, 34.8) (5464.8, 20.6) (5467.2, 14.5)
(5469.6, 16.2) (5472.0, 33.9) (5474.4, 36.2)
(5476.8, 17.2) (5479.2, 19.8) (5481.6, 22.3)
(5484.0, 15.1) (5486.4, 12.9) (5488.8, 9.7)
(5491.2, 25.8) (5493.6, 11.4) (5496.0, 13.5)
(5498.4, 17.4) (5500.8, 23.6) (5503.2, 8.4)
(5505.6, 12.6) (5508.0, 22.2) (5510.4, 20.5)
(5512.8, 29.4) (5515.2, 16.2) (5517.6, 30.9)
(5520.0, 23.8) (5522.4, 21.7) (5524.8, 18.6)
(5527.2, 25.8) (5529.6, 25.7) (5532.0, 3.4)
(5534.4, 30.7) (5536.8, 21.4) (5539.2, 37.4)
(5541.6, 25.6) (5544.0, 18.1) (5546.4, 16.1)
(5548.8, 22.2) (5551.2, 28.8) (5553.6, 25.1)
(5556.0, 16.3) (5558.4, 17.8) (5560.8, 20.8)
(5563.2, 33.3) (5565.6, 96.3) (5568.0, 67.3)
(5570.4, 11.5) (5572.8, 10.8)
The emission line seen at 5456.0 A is H-beta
